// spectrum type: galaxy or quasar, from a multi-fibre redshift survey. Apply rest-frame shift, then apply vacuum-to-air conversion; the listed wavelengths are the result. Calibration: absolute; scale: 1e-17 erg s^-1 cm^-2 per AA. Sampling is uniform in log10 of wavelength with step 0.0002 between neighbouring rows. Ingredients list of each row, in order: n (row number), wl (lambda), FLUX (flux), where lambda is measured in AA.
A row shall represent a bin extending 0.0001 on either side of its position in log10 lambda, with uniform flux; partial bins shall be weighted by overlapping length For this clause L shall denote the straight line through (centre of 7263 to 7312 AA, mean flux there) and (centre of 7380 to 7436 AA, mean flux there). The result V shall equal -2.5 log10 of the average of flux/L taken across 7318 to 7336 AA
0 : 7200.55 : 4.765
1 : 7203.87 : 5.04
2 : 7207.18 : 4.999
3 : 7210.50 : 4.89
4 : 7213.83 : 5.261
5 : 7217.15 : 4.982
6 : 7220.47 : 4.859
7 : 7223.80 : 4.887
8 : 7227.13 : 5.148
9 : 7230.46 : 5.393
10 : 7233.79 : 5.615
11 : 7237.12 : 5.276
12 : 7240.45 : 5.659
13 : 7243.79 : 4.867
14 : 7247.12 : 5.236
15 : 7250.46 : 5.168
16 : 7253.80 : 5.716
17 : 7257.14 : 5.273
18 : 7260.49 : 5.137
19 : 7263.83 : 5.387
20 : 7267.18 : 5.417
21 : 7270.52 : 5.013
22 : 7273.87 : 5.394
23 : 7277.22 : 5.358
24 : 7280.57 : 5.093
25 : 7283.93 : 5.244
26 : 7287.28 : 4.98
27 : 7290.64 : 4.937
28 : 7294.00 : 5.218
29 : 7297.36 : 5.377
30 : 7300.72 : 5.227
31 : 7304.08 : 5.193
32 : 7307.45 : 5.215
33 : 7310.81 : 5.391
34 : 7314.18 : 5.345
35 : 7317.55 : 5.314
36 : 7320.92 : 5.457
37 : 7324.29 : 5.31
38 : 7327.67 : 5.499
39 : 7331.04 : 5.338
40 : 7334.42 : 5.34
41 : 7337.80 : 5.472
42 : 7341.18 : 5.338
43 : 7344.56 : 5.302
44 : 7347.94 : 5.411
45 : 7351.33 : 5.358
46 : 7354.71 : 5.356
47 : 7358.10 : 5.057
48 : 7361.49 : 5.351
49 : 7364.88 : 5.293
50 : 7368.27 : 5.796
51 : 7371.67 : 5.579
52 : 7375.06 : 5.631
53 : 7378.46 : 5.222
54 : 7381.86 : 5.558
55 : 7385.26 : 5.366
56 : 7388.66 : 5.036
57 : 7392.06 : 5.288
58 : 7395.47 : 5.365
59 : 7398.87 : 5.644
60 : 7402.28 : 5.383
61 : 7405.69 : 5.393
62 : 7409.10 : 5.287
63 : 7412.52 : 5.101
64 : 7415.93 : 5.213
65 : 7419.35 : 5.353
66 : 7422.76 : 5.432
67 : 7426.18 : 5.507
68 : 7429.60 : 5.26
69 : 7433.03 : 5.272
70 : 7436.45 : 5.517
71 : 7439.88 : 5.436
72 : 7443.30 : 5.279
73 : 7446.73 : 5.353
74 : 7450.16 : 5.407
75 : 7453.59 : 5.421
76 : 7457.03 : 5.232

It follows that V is -0.02 mag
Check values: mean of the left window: 5.23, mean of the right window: 5.34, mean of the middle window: 5.38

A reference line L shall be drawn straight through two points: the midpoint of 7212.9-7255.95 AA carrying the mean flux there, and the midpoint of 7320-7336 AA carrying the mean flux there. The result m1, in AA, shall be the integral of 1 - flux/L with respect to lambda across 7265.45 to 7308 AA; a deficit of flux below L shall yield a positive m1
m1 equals 0.9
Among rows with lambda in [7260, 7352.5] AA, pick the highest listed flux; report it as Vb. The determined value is 5.499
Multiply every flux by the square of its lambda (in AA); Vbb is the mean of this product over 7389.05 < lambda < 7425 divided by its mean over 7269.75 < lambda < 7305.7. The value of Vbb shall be 1.06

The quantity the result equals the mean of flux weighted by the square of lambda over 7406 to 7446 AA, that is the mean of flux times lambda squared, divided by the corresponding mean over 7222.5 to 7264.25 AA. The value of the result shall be 1.06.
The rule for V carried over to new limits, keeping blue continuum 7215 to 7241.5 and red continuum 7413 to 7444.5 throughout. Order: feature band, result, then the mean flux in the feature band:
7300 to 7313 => 0.00 mag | 5.26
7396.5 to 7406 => -0.03 mag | 5.48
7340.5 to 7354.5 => -0.01 mag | 5.36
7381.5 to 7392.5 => 0.01 mag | 5.29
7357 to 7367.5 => 0.00 mag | 5.29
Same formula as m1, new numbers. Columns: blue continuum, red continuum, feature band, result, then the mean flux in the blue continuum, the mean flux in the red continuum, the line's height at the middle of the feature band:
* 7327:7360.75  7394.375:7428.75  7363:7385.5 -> -0.6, 5.34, 5.37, 5.35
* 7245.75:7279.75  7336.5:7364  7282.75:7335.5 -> 0.4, 5.31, 5.33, 5.32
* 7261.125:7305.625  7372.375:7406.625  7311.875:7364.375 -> -0.4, 5.22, 5.39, 5.31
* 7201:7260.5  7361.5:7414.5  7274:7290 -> 0.2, 5.18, 5.39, 5.25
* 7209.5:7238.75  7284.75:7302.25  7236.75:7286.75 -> -1.2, 5.15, 5.15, 5.15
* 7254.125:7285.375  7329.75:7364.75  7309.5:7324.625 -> -0.2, 5.28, 5.33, 5.31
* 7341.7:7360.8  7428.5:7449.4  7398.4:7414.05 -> 0.0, 5.3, 5.36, 5.34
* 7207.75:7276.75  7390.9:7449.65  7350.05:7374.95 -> -0.5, 5.23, 5.36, 5.32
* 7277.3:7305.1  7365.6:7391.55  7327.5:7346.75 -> -0.2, 5.17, 5.44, 5.31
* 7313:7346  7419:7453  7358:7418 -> 0.1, 5.37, 5.39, 5.38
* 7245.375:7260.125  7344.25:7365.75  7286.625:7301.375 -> 0.5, 5.33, 5.3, 5.32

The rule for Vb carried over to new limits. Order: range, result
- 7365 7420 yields 5.796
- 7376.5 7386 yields 5.558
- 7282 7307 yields 5.377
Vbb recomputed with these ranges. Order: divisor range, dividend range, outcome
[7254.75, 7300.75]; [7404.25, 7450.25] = 1.06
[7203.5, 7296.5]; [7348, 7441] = 1.07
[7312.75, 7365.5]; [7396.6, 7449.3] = 1.03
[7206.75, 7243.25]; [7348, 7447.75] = 1.09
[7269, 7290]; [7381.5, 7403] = 1.07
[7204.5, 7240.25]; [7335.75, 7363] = 1.07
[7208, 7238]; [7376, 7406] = 1.09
